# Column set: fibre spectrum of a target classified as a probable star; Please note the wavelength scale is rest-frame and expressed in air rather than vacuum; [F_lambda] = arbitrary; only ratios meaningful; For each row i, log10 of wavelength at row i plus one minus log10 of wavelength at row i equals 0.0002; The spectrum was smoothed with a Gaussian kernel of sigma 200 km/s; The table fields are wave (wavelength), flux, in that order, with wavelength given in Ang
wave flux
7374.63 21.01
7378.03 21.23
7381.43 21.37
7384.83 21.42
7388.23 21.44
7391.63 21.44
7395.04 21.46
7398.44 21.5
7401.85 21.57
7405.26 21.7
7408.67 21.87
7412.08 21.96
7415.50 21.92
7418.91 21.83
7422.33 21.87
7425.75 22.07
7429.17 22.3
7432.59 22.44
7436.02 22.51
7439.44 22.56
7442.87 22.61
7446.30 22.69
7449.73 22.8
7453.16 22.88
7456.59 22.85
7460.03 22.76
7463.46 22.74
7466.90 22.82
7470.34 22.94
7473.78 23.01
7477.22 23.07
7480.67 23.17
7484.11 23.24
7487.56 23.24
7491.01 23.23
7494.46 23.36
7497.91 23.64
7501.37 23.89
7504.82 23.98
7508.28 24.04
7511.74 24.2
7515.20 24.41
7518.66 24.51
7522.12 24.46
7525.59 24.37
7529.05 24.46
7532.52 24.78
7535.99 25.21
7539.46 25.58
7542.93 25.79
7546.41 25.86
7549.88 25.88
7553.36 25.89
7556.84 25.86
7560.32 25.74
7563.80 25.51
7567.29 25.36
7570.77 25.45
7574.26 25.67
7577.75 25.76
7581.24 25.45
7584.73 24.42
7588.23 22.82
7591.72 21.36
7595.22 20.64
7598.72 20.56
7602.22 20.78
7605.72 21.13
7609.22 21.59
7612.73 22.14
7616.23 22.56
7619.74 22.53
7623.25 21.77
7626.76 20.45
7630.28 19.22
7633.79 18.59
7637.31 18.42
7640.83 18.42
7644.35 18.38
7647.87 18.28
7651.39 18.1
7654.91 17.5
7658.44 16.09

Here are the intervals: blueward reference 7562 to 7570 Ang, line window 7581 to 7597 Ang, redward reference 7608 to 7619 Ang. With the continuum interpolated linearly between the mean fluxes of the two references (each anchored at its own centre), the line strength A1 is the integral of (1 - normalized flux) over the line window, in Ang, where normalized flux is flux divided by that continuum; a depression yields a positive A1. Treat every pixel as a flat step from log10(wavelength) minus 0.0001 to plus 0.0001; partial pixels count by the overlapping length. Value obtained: 0.8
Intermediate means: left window 25.4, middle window 22.7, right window 22.2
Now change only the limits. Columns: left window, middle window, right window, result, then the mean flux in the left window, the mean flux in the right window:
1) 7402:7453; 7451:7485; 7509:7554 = 0.5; 22.2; 25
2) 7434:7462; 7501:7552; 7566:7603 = -3.6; 22.7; 23.5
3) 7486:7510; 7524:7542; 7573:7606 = -1.2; 23.6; 22.9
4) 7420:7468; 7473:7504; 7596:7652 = -1.9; 22.6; 20.2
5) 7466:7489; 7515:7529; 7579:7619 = -1.0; 23.1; 22.2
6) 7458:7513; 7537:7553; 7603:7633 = -2.4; 23.3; 21.3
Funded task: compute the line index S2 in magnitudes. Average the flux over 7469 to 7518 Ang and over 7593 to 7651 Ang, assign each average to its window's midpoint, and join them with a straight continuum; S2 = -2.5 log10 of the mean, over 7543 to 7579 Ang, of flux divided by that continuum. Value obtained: -0.18 mag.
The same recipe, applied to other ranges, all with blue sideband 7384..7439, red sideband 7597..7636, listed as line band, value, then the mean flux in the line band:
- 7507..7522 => -0.14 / 24.3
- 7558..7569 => -0.20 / 25.5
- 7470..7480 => -0.07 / 23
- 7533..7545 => -0.19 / 25.5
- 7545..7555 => -0.21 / 25.9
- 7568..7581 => -0.21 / 25.6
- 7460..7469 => -0.06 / 22.8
